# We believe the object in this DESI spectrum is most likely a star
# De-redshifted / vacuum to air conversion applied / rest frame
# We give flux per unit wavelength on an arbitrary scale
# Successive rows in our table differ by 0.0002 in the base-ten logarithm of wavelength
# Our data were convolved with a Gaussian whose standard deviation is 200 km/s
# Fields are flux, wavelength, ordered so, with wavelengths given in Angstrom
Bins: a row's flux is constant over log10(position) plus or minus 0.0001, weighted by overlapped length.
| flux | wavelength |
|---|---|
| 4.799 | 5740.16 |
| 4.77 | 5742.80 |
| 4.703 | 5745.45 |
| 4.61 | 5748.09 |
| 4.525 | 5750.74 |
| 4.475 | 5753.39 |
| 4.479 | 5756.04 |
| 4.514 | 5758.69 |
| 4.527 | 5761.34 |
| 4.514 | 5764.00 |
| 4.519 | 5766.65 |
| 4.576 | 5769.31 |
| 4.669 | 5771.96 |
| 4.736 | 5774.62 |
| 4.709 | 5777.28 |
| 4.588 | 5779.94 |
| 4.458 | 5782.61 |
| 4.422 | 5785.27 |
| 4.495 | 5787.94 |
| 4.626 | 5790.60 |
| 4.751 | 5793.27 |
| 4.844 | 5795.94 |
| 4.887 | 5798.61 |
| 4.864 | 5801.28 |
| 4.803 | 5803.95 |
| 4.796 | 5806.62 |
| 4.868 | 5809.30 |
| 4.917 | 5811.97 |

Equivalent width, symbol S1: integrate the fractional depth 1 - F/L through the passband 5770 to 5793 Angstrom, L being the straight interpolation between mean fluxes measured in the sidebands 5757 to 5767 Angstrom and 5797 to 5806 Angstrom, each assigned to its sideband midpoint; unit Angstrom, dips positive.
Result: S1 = 0.4 Angstrom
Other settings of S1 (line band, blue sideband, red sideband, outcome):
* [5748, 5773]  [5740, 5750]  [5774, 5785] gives 0.6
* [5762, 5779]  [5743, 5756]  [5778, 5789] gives -0.3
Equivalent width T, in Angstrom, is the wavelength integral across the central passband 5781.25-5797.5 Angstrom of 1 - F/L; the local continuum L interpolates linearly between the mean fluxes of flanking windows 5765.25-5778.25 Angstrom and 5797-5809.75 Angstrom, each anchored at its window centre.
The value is 0.5 Angstrom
